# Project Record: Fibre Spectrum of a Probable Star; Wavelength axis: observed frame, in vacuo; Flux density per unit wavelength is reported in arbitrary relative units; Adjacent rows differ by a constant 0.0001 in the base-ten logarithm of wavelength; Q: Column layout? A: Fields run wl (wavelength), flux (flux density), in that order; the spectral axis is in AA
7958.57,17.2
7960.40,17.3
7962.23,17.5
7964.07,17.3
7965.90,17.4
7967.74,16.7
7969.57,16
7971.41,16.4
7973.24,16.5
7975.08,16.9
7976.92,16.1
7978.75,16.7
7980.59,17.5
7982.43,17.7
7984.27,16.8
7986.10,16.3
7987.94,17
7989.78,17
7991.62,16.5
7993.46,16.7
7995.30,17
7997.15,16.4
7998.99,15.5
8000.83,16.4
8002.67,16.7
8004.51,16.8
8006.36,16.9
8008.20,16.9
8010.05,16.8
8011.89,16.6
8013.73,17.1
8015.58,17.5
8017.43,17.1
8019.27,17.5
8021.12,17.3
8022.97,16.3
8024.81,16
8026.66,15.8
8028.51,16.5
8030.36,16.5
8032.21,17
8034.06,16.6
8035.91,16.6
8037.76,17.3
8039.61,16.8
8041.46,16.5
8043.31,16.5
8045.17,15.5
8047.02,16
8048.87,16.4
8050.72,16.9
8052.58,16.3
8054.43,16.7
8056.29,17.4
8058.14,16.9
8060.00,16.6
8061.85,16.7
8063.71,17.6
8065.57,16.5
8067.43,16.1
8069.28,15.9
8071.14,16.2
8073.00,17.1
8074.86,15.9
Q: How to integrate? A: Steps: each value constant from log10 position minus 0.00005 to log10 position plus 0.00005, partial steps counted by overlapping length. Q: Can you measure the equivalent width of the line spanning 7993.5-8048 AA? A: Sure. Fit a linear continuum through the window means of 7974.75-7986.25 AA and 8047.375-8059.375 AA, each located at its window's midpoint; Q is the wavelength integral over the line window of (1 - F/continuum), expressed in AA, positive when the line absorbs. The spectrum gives 0.55 AA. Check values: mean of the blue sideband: 16.9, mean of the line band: 16.6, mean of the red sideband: 16.7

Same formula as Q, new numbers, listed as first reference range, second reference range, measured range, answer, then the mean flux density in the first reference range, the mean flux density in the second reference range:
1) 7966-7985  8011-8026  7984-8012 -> 0.3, 16.8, 16.9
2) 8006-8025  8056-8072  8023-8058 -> 0.6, 17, 16.6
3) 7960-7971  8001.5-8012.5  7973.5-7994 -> 0.1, 17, 16.8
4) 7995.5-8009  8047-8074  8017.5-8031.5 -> 0.0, 16.5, 16.6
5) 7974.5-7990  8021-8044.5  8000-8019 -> -0.2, 16.9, 16.6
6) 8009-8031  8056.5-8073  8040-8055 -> 0.3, 16.8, 16.6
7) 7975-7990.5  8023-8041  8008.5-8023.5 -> -0.3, 16.9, 16.6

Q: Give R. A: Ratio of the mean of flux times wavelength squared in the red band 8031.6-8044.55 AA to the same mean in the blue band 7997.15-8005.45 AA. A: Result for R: 1.0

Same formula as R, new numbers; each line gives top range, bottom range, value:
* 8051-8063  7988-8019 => 1.01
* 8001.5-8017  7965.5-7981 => 1.03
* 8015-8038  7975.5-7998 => 1.01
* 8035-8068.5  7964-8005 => 1.01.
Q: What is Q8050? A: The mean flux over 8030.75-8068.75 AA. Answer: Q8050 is 16.6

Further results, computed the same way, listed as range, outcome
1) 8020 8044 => 16.6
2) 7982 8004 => 16.7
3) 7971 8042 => 16.7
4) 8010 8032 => 16.8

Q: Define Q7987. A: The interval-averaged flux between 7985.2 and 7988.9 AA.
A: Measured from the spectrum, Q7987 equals 16.6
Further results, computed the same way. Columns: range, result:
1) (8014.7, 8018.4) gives 17.3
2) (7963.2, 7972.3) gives 16.8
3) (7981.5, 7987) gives 17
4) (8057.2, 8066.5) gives 16.9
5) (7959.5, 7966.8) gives 17.4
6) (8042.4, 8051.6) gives 16.3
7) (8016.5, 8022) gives 17.3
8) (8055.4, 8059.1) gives 17.1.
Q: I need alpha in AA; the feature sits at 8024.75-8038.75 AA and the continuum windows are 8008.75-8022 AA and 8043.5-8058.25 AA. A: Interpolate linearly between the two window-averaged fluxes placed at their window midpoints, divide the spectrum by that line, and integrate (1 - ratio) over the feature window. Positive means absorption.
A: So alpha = 0.2 AA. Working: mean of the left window 17.1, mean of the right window 16.5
